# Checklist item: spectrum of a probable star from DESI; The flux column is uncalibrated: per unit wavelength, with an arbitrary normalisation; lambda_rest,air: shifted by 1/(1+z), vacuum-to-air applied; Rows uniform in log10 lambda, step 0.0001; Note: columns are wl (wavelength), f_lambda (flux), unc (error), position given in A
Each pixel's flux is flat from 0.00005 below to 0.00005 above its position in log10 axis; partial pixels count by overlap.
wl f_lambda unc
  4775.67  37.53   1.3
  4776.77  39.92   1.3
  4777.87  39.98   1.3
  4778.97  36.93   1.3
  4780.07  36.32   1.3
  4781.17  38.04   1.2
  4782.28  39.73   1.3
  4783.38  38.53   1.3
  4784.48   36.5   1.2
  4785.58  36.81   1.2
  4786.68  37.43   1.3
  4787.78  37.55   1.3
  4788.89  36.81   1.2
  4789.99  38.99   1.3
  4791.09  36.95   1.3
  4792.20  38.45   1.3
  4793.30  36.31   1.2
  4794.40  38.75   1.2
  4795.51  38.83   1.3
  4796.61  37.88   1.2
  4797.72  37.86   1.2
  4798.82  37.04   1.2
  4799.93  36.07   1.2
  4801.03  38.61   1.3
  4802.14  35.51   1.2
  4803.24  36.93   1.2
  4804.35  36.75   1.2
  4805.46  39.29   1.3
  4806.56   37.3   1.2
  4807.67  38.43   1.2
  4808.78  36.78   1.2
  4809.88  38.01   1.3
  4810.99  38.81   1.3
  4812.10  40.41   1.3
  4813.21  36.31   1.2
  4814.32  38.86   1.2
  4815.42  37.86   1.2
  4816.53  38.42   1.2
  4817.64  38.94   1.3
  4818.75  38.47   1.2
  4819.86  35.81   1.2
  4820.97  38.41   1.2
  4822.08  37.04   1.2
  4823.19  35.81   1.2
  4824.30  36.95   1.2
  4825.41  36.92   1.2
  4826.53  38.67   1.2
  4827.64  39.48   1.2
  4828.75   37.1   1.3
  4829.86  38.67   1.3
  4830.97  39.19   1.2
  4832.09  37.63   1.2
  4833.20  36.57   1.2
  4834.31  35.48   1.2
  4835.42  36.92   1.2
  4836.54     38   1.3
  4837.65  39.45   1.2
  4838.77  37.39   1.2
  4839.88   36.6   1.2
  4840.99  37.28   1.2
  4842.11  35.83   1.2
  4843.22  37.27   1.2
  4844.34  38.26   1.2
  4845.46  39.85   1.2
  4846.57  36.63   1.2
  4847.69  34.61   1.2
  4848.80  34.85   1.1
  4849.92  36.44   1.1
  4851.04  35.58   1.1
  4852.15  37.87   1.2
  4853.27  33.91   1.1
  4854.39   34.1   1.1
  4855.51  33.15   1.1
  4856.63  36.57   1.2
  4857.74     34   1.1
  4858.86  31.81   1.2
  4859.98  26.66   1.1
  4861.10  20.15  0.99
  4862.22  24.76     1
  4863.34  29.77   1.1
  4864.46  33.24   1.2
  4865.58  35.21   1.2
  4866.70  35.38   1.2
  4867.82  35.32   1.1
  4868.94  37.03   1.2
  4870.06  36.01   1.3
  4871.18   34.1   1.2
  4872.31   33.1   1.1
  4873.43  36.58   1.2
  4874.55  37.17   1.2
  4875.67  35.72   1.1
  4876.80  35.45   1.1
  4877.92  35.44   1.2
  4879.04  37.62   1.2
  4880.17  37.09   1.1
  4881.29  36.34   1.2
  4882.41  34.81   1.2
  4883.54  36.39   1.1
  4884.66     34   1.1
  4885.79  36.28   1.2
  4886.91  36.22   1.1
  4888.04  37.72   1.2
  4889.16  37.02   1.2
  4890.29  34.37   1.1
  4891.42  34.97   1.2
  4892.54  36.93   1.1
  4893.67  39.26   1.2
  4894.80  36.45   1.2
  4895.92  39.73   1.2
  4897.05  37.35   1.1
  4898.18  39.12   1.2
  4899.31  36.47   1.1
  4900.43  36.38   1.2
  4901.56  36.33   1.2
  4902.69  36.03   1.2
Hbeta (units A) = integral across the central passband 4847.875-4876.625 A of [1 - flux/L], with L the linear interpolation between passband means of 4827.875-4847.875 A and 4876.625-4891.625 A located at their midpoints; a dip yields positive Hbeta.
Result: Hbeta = 2.44 A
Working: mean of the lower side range 37.5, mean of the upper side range 36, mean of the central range 33.6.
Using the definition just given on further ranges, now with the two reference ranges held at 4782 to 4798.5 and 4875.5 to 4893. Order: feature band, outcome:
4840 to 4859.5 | 0.5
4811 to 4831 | -0.4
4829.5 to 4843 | -0.2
